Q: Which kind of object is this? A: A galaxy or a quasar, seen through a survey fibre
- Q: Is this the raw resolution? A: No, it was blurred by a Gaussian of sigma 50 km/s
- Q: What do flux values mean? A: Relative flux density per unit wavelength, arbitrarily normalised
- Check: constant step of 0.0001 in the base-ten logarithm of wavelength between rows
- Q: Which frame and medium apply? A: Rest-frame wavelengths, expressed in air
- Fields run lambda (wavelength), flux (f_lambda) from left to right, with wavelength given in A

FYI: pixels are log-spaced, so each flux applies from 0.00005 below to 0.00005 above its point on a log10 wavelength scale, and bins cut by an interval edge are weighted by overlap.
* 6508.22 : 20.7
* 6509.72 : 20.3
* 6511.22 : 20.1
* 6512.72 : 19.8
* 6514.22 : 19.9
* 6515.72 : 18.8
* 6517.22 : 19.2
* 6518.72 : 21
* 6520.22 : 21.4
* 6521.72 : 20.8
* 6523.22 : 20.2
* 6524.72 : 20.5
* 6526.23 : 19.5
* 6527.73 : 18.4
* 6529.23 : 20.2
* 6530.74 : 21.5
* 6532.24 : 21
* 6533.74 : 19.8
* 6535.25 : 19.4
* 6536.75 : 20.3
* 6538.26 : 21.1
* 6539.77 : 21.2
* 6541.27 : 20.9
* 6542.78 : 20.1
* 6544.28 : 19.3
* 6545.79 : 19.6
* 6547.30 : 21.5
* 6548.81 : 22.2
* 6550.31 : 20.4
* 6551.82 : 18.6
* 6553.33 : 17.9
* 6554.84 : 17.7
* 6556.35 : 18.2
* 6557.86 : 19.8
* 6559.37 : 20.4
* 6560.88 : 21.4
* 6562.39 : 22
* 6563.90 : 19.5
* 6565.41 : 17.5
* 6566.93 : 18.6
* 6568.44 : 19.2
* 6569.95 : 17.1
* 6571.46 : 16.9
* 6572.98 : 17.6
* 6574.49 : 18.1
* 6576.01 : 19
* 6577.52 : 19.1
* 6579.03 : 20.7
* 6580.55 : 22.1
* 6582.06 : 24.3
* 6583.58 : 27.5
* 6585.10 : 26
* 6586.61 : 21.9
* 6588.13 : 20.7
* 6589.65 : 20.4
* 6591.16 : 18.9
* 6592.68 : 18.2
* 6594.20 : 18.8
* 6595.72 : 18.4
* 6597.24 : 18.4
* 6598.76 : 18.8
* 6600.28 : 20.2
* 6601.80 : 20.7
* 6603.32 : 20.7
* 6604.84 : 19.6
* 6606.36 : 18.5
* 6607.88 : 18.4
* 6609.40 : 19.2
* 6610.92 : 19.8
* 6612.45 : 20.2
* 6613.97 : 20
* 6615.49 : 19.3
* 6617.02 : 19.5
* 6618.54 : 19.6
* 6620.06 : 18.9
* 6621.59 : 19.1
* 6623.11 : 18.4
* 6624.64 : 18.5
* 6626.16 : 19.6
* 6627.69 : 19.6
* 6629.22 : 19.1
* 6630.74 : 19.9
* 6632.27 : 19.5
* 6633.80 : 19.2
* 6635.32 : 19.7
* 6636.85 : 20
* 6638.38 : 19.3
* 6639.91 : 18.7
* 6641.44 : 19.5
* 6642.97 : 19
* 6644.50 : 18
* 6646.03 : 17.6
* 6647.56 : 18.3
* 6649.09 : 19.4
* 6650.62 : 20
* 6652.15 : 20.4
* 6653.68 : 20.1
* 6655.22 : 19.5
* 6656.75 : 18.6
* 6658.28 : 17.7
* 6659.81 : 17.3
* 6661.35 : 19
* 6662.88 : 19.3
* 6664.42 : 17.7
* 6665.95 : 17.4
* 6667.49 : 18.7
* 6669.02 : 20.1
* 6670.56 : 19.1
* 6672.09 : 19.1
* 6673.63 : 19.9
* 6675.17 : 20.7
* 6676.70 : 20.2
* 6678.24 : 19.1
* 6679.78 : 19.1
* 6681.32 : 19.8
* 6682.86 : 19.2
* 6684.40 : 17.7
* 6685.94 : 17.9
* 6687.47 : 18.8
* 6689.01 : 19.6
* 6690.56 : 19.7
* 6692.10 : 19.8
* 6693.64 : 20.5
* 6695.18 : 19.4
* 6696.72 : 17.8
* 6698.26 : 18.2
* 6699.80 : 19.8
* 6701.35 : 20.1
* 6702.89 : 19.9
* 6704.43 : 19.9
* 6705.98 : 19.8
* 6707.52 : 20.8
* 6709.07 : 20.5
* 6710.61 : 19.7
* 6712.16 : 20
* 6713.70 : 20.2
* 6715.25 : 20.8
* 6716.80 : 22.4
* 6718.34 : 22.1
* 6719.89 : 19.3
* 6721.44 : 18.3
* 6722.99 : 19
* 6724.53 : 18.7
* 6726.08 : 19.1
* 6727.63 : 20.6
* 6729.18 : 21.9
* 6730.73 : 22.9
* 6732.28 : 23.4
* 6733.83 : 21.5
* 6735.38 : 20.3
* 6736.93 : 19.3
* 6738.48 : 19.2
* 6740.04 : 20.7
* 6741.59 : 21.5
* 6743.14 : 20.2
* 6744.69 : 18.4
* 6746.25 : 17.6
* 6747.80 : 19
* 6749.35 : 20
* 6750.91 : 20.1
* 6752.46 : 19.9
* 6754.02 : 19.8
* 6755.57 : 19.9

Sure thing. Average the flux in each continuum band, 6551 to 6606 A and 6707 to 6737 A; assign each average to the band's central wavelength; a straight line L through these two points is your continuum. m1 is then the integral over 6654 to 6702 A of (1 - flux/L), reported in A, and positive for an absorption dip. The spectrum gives 3.02 A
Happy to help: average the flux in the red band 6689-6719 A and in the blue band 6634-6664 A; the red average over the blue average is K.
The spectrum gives 1.05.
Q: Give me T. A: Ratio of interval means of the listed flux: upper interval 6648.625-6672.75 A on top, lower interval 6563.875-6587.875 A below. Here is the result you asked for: 0.93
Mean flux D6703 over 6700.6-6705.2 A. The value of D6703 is 20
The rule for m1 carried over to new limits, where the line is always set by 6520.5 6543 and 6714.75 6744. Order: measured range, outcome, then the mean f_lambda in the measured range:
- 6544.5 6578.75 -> 2.0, 19.2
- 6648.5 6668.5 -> 1.6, 18.9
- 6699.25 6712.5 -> 0.3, 20.1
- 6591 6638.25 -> 2.6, 19.3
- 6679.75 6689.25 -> 0.8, 18.8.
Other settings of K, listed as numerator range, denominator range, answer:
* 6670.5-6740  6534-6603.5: 0.99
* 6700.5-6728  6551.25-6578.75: 1.06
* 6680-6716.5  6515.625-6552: 0.96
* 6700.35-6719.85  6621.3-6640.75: 1.06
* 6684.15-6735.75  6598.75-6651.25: 1.04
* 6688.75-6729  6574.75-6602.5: 0.96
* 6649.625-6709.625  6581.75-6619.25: 0.95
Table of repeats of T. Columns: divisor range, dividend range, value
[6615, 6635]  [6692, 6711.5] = 1.02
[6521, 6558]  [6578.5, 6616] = 1.02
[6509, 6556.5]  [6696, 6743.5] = 1.01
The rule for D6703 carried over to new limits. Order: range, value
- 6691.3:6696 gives 19.9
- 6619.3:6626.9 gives 18.9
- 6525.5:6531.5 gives 19.9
